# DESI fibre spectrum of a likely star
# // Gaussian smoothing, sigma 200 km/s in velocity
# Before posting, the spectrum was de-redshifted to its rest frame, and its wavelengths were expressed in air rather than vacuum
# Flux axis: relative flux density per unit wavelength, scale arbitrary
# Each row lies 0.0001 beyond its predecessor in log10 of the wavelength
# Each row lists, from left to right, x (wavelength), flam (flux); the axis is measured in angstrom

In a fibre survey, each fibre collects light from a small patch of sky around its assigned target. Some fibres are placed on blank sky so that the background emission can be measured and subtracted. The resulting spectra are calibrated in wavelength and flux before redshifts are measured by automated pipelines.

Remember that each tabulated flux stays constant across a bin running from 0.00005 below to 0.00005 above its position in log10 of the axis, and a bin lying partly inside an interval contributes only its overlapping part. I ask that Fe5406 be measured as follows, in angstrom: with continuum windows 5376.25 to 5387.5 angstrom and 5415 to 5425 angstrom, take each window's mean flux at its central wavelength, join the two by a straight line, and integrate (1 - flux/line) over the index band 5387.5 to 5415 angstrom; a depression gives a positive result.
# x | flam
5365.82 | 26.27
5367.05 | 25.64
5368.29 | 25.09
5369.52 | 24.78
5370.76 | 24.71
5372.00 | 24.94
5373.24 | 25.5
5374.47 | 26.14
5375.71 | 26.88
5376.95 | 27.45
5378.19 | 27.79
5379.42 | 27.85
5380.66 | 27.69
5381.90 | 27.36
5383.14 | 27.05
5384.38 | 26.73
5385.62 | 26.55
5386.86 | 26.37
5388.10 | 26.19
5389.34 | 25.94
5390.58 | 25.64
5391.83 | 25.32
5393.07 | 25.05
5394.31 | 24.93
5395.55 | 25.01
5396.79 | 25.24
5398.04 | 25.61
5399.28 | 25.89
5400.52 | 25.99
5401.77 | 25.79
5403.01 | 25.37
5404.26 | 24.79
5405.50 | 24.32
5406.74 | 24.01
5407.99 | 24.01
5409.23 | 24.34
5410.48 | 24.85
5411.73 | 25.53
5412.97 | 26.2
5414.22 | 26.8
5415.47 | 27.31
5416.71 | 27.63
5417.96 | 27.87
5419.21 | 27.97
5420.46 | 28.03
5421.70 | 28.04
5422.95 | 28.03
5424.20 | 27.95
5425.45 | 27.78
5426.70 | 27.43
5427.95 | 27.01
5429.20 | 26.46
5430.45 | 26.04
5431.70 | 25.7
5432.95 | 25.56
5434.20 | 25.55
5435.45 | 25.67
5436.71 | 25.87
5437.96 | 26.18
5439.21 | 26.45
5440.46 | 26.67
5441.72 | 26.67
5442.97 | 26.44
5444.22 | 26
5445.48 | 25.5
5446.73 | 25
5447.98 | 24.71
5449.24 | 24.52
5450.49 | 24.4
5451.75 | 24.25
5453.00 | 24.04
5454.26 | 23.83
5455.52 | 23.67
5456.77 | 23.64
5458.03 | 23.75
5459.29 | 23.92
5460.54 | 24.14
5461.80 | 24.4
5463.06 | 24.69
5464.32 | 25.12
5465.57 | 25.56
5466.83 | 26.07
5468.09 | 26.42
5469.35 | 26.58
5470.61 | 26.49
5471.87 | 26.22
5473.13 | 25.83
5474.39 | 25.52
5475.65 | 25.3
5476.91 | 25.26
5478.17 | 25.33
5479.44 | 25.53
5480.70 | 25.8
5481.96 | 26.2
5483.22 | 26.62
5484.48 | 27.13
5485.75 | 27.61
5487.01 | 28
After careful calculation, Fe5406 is 2.2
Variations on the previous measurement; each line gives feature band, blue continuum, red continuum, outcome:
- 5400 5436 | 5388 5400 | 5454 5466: -1.8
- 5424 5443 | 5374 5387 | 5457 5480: -0.3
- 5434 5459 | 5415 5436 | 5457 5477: 1.0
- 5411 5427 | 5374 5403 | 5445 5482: -1.0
